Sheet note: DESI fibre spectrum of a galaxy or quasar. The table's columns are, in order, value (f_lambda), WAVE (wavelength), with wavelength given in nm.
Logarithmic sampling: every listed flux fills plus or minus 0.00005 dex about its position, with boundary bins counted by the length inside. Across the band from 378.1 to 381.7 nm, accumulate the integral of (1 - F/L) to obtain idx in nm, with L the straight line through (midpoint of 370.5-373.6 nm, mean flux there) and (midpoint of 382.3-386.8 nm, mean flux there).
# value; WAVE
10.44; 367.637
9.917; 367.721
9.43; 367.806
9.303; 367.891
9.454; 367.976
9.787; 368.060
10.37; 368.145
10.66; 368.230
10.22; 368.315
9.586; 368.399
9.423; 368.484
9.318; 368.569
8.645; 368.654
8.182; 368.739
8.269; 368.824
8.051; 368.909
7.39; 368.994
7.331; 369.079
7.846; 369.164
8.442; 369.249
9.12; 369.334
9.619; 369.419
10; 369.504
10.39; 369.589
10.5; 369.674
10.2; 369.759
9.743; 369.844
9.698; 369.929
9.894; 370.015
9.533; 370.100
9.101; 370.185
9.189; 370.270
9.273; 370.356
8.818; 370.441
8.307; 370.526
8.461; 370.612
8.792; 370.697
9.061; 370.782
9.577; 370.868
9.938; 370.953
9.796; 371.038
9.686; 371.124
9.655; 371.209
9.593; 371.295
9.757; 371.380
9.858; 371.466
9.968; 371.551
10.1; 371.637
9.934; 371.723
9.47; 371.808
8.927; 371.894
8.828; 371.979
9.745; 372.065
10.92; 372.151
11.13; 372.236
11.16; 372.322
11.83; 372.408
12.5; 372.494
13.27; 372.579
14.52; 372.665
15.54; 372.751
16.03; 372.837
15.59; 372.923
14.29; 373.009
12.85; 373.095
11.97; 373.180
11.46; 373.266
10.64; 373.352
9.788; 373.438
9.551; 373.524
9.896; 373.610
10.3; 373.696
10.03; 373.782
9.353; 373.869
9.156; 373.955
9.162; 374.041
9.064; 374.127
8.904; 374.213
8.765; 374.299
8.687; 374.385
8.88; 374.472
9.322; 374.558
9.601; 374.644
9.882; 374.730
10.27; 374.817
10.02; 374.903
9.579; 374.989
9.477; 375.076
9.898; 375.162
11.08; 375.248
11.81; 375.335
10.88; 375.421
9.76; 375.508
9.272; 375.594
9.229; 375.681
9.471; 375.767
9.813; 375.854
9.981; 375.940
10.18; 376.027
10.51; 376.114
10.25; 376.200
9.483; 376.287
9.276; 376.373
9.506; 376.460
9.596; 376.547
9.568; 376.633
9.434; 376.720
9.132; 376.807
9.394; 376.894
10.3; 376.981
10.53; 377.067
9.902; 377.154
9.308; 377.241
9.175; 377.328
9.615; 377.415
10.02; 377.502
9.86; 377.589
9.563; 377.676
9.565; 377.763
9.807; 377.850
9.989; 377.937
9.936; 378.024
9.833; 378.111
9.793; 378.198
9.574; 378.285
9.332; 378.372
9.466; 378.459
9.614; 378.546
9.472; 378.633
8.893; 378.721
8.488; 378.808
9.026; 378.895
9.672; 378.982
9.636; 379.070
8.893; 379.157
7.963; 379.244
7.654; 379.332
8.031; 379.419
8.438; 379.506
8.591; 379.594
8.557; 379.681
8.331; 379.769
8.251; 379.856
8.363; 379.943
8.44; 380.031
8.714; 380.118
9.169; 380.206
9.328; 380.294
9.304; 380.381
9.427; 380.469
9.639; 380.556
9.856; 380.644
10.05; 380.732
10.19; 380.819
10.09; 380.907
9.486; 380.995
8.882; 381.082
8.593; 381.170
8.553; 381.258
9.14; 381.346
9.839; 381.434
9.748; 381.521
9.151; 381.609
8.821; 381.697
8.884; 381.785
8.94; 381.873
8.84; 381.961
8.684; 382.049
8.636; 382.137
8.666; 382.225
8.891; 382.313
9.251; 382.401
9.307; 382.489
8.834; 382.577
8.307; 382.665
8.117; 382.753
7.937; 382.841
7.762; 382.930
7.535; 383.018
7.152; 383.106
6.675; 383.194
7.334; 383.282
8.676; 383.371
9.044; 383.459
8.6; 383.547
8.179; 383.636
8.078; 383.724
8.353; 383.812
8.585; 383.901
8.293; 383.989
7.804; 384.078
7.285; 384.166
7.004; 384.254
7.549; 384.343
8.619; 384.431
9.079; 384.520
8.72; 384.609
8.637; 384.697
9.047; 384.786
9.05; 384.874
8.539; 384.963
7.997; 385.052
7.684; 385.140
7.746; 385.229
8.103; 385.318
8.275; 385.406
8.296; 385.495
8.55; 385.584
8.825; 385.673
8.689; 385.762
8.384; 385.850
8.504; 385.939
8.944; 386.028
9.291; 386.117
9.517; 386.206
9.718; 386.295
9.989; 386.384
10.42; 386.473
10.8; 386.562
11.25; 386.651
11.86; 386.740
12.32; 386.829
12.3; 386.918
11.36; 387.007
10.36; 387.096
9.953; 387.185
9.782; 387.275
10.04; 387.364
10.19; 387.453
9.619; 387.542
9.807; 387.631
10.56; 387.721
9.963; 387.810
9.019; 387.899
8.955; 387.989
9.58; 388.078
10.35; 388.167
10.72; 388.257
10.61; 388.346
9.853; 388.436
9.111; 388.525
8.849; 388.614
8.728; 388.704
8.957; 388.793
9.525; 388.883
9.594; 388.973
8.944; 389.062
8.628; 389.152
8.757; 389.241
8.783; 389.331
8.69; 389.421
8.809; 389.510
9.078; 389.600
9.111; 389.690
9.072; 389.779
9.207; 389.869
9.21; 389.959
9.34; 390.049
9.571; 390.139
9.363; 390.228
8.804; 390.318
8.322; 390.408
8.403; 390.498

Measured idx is 0.14 nm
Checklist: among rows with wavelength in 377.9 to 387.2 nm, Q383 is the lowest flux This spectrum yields 6.675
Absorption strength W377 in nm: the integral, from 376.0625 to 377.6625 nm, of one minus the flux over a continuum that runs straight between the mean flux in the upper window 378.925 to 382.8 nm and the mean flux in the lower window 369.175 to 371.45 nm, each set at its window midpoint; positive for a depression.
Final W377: -0.10 nm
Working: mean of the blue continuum 9.45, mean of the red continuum 8.96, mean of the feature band 9.71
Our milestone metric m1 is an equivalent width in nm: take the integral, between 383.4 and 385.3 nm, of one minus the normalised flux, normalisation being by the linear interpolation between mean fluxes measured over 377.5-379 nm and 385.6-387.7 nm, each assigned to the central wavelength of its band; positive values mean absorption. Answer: 0.31 nm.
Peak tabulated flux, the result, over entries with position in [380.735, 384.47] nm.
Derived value 10.19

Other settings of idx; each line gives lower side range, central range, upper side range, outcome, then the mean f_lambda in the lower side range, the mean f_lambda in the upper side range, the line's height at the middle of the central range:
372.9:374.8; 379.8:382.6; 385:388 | 0.22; 10.3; 9.62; 9.89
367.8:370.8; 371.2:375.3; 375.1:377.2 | -0.44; 9.2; 9.92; 9.62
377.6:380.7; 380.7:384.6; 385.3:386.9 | 0.33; 9.11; 9.61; 9.37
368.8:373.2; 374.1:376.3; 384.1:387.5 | 0.04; 10.3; 9.28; 9.98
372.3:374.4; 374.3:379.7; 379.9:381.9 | 0.43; 11.4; 9.24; 10.4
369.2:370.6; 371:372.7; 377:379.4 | -0.19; 9.46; 9.42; 9.45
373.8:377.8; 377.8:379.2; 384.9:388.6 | 0.03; 9.68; 9.65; 9.68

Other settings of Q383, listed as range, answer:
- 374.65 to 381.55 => 7.654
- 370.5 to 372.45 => 8.307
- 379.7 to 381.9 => 8.251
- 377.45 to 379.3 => 7.963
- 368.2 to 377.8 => 7.331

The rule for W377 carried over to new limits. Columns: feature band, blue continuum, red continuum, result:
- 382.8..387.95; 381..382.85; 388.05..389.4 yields 0.09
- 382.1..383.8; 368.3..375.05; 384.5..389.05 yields 0.25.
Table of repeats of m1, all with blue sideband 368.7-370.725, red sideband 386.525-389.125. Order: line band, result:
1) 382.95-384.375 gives 0.28 nm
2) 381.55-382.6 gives 0.09 nm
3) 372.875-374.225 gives -0.23 nm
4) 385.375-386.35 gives 0.11 nm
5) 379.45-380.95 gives 0.08 nm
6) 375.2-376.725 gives -0.09 nm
